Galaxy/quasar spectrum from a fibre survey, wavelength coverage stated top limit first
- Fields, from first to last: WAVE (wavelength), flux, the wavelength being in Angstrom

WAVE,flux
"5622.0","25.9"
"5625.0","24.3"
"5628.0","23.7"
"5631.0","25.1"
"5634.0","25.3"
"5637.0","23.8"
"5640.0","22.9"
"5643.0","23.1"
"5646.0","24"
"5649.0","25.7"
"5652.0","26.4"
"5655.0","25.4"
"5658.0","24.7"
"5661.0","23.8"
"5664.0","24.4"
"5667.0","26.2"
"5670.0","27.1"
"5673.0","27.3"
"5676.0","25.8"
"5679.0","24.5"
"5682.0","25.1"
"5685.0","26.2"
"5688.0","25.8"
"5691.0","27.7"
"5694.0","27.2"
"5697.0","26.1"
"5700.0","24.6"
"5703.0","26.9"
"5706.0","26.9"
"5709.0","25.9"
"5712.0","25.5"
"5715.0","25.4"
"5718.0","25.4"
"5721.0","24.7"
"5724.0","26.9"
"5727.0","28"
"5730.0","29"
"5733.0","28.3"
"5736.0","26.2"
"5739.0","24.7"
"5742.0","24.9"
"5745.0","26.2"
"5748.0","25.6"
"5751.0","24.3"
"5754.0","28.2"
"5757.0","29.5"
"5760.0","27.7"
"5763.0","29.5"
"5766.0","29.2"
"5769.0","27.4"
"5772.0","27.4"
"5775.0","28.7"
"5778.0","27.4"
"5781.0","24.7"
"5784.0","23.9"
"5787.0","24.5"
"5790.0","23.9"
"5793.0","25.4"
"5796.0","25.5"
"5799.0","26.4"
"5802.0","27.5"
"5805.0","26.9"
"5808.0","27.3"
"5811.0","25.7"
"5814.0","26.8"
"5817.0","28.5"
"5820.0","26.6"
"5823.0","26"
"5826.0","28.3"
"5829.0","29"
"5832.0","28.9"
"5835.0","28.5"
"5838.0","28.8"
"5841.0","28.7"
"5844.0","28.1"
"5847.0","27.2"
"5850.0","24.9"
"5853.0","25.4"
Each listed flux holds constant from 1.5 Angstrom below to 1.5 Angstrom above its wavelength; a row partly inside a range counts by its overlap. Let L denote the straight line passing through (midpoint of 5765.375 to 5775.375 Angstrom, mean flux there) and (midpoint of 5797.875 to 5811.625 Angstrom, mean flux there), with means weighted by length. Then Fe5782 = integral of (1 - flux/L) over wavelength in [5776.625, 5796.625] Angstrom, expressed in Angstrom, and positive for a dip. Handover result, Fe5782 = 1.8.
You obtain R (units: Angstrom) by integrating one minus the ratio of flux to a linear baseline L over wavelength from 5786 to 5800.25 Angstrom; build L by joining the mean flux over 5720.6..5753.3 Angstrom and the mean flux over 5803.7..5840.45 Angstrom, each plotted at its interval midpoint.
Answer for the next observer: 1.1 Angstrom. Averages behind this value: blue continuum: 26.4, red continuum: 27.6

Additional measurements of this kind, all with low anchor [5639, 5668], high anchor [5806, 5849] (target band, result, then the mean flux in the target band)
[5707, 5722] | 0.16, 25.5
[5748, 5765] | -0.78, 27.7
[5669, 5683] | -0.50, 25.9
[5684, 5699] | -0.72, 26.5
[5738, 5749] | 0.36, 25.4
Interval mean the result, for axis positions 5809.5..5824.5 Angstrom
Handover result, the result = 26.7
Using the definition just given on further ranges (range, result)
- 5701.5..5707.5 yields 26.9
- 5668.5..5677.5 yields 26.7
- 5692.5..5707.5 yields 26.3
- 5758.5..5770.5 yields 28.4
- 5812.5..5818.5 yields 27.7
